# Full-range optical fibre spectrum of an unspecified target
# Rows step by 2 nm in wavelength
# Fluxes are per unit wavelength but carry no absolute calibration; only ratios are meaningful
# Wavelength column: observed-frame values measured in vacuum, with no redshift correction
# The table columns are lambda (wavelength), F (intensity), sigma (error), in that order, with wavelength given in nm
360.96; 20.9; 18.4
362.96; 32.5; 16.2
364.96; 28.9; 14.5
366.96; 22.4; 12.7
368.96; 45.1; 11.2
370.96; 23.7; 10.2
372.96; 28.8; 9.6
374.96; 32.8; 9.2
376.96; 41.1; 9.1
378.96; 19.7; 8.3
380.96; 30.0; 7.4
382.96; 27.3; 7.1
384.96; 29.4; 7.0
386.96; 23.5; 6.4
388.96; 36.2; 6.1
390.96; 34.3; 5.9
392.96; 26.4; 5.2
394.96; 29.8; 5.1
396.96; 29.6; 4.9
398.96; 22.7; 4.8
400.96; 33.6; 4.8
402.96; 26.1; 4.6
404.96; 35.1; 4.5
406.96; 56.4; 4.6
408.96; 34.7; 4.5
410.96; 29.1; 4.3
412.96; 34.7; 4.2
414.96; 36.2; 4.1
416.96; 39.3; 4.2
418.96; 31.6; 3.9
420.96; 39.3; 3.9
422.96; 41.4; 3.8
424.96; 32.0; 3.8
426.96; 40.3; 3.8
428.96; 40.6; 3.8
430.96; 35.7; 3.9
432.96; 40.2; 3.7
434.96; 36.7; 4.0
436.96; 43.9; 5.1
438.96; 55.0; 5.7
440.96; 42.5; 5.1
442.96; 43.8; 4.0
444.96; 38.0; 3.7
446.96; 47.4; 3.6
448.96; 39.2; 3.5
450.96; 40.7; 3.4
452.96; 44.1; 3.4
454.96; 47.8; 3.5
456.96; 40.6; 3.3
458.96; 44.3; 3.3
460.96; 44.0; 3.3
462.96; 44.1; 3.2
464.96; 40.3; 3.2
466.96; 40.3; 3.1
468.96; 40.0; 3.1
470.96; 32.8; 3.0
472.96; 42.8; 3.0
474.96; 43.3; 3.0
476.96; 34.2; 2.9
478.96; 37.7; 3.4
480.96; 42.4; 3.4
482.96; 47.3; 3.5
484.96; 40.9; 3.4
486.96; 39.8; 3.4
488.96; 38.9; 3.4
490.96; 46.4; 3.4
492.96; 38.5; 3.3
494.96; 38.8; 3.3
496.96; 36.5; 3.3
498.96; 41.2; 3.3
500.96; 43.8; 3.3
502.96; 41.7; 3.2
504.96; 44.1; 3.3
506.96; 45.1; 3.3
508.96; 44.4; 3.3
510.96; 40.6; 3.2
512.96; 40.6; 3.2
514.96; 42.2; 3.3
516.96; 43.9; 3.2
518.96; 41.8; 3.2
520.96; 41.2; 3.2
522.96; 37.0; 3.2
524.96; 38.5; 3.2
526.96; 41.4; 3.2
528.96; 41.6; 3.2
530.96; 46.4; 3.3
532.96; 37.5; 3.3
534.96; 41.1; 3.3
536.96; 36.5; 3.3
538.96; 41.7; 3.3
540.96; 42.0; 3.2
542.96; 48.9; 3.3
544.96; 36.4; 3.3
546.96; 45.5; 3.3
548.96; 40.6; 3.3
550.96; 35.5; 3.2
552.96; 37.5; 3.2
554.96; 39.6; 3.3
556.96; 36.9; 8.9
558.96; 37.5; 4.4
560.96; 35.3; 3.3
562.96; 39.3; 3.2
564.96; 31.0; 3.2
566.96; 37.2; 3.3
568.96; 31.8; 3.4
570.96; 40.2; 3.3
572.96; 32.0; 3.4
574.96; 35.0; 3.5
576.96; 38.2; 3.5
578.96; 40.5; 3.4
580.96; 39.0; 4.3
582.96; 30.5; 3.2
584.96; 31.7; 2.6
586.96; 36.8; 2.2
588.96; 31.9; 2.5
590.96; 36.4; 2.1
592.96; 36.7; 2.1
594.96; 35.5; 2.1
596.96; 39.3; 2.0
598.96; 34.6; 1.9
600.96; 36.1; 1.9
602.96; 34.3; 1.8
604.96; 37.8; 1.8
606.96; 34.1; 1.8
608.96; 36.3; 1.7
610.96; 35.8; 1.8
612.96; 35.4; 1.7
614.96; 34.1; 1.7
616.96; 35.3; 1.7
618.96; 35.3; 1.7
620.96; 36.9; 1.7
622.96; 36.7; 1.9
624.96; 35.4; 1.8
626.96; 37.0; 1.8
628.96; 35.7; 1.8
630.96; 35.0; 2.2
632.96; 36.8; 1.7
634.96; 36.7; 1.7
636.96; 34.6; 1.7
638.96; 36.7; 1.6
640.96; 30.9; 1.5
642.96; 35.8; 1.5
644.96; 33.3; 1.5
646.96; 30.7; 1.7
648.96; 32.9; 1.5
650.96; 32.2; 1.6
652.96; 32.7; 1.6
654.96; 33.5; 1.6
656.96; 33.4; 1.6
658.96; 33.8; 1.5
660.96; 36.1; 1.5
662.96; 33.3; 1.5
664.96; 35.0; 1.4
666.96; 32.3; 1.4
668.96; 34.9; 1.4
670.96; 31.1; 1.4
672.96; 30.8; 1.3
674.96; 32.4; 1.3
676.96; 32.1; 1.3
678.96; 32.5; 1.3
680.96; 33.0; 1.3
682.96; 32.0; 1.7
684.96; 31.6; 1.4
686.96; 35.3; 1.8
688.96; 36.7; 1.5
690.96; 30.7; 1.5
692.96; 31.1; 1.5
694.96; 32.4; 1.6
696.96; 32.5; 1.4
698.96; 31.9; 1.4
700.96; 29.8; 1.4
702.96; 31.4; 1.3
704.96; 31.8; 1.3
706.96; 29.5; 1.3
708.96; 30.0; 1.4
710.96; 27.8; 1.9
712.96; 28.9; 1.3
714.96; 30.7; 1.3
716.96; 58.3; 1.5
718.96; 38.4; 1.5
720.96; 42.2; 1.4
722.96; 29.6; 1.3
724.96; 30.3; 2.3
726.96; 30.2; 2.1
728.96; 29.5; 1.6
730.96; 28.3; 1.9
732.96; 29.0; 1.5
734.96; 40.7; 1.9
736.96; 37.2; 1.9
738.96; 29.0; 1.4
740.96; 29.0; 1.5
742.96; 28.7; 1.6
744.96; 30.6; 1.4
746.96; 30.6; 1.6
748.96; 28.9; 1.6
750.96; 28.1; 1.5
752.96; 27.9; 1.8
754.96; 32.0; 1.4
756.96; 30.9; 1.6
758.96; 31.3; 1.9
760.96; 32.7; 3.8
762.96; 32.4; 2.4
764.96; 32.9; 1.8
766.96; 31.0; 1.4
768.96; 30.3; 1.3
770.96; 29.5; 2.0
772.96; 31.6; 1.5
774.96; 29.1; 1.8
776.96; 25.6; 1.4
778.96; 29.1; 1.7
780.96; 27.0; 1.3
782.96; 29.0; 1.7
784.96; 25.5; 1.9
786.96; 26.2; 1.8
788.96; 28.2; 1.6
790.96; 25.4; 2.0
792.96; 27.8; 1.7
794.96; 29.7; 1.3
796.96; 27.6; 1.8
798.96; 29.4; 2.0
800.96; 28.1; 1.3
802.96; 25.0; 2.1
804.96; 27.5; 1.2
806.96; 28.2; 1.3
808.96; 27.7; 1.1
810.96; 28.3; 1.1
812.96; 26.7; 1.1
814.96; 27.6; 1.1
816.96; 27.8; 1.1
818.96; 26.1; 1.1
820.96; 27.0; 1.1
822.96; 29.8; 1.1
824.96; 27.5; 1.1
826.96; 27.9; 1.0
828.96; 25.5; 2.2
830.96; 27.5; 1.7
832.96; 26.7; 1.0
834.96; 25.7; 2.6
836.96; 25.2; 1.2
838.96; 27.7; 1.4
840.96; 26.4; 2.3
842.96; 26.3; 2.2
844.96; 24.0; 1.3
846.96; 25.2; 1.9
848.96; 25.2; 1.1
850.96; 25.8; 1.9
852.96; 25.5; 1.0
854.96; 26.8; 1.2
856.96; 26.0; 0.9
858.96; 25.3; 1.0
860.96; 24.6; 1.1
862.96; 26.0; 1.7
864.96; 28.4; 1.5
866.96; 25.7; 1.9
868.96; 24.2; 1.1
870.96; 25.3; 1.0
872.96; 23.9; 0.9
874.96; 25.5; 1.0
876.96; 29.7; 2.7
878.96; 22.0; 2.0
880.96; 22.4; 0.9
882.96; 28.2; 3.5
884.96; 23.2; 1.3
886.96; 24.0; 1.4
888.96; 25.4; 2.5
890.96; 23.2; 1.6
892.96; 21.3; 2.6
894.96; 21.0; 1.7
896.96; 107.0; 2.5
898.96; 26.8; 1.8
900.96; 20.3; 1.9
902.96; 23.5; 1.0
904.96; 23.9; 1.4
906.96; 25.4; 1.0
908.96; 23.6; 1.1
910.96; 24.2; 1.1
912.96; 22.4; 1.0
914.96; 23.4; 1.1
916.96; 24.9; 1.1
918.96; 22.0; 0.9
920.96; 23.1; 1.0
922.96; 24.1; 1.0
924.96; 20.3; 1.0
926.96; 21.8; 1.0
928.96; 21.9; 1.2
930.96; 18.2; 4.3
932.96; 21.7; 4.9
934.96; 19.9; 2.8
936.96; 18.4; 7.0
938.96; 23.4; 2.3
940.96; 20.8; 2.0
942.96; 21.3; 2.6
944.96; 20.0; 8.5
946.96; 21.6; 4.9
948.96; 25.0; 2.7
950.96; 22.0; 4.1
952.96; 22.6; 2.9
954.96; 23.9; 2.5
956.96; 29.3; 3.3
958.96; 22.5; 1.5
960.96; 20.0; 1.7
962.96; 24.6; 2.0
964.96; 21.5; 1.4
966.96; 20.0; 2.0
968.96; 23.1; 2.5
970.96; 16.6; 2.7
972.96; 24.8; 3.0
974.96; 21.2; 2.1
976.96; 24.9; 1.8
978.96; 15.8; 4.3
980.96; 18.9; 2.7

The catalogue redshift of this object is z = 0.094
